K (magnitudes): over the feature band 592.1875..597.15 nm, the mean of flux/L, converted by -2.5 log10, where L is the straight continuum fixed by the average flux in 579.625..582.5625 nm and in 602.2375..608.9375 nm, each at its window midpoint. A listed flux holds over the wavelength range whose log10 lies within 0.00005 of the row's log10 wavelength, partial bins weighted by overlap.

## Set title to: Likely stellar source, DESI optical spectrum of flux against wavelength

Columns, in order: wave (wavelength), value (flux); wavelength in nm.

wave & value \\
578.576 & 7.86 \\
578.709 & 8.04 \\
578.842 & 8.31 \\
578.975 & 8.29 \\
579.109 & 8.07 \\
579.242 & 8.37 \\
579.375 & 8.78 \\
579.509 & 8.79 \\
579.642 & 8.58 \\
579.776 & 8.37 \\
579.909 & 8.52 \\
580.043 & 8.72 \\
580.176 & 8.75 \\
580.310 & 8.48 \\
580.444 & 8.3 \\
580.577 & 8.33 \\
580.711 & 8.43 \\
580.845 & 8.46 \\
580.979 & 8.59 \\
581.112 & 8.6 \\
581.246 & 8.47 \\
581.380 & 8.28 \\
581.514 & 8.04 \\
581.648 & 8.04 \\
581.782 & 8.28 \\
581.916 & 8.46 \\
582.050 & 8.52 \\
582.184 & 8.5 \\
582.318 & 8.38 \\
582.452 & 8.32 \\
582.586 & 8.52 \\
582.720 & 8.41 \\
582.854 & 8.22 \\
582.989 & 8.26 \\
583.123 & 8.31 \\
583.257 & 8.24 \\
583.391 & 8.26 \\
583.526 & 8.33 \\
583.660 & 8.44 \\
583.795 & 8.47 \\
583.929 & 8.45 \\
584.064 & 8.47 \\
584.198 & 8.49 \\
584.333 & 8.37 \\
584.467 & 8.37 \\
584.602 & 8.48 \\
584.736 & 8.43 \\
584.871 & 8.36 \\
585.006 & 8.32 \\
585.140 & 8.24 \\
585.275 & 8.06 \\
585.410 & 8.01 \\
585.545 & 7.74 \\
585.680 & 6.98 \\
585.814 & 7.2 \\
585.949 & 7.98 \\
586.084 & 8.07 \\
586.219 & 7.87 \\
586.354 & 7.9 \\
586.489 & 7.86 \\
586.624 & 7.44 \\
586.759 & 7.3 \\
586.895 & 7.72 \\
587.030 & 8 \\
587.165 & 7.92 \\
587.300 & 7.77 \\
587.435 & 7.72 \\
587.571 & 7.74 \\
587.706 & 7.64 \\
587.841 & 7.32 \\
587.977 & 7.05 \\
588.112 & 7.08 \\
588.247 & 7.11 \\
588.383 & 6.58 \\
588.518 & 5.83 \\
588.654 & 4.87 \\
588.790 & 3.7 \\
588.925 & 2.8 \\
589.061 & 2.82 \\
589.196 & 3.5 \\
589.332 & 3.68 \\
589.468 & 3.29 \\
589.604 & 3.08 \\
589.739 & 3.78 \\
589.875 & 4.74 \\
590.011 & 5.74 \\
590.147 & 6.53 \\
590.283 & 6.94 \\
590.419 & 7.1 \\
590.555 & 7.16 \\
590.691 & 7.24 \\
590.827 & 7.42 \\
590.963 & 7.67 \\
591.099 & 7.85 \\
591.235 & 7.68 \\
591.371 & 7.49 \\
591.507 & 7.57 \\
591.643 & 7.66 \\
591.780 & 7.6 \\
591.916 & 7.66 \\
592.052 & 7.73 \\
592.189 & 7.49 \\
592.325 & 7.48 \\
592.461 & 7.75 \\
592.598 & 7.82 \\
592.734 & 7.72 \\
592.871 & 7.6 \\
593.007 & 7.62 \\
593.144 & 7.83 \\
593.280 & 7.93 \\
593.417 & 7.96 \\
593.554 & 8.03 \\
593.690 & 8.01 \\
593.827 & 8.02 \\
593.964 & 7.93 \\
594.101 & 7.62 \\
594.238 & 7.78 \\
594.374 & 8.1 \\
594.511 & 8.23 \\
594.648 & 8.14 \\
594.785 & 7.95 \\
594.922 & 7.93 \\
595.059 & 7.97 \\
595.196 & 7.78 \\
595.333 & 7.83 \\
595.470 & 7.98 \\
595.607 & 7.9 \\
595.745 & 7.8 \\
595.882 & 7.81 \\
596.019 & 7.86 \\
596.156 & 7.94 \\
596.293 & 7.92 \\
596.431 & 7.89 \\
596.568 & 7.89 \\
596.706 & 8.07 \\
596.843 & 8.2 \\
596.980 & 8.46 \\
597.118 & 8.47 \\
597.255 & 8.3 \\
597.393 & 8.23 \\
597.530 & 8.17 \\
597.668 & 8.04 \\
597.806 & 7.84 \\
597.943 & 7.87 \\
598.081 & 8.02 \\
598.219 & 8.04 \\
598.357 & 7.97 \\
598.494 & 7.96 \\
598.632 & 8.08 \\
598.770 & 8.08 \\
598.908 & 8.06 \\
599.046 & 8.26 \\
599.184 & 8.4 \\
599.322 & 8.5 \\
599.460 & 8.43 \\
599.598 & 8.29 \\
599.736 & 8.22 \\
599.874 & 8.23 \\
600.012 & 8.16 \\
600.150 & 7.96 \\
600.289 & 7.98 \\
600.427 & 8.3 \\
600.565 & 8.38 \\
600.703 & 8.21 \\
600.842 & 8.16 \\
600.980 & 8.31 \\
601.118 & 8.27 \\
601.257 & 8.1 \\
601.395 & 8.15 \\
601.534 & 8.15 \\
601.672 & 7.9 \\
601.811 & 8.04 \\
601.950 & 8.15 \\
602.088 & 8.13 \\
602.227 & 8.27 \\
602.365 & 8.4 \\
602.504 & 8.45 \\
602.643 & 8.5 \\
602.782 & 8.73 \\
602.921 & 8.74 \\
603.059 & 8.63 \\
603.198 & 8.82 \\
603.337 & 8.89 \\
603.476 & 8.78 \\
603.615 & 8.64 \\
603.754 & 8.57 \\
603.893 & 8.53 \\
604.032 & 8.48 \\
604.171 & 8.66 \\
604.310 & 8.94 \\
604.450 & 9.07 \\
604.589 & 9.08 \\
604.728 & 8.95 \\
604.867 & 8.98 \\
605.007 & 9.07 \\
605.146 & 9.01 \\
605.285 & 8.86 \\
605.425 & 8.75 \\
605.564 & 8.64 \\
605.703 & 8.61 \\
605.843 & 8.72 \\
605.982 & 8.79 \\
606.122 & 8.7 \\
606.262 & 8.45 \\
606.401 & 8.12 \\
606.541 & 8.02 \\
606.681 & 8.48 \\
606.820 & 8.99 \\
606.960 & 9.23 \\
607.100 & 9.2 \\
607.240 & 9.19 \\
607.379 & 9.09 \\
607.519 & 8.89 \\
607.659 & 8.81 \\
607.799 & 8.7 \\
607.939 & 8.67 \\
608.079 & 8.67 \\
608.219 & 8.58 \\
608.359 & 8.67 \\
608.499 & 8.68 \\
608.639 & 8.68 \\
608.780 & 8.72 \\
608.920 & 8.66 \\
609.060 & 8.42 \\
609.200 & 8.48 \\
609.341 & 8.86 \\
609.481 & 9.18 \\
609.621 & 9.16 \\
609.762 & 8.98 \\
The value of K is 0.09 mag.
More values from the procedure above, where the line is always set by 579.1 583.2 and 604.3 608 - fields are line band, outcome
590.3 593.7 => 0.13 mag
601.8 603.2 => 0.04 mag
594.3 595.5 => 0.08 mag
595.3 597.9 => 0.08 mag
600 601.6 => 0.07 mag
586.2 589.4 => 0.30 mag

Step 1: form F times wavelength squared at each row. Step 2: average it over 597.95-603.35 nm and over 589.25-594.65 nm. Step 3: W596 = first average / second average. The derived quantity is 1.2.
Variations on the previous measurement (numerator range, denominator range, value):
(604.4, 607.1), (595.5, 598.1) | 1.12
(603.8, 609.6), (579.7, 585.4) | 1.13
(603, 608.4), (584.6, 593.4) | 1.33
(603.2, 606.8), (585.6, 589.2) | 1.36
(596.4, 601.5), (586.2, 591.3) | 1.33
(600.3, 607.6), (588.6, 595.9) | 1.29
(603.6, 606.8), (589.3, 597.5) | 1.22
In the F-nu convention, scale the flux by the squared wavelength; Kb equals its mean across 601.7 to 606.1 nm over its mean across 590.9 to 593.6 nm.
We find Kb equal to 1.17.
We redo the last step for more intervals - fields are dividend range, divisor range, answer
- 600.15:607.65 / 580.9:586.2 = 1.11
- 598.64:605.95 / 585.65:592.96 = 1.32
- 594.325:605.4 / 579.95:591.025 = 1.18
